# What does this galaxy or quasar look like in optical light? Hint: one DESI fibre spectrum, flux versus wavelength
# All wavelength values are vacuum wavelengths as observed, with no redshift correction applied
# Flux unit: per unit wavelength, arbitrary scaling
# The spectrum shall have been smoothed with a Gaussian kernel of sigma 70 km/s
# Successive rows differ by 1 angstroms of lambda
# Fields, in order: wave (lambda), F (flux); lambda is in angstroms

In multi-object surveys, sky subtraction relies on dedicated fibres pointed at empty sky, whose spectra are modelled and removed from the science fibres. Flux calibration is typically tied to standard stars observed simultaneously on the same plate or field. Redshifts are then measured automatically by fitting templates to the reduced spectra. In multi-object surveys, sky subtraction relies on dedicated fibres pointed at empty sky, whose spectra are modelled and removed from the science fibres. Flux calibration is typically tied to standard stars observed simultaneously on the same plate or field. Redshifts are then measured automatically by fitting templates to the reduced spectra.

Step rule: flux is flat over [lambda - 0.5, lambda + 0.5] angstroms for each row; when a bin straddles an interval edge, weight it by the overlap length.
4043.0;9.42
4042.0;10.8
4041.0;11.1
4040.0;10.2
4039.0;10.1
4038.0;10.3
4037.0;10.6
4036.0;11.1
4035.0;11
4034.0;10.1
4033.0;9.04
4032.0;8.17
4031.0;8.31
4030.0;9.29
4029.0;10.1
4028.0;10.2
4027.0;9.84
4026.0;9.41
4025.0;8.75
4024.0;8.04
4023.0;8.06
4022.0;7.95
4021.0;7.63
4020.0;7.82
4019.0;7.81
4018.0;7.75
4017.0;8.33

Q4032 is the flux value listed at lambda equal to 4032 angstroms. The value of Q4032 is 8.17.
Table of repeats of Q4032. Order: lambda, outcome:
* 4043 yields 9.42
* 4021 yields 7.63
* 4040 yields 10.2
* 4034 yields 10.1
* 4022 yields 7.95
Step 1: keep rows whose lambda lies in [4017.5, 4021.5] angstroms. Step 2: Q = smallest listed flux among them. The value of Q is 7.63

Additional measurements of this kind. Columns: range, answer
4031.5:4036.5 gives 8.17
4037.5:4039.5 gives 10.1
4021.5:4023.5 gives 7.95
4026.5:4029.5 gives 9.84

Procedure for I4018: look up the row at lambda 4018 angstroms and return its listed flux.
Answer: 7.75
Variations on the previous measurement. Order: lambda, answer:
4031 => 8.31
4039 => 10.1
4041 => 11.1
